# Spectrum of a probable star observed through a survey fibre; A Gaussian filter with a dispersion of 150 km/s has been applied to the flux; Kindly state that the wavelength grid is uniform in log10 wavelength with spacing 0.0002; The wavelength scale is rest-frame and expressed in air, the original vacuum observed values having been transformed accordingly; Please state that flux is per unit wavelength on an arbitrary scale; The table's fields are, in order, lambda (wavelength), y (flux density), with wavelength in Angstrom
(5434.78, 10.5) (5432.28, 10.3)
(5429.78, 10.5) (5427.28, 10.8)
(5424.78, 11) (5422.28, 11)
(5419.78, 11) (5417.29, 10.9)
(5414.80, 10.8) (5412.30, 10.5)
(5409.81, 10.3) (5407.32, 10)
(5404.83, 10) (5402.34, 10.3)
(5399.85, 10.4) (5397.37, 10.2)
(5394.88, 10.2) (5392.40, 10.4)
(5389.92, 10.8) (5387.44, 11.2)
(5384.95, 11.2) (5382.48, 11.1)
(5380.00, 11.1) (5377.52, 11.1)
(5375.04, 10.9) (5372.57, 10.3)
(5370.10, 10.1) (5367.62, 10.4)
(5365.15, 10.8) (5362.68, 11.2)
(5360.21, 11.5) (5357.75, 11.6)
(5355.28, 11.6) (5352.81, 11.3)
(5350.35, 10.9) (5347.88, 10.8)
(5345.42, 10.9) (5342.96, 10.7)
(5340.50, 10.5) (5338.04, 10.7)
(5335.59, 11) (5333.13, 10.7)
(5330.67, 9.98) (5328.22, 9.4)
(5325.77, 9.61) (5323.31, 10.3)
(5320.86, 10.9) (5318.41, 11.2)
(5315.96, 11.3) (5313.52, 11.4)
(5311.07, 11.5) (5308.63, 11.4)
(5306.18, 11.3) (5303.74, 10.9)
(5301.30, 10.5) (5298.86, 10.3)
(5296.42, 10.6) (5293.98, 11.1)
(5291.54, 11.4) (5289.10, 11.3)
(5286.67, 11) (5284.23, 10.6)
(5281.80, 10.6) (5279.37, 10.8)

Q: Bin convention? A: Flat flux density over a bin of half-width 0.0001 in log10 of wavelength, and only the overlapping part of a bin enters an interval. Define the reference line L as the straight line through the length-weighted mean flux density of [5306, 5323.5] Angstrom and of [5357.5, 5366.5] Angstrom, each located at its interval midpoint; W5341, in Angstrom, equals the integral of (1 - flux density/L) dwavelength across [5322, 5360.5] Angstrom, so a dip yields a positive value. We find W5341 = 1.80 Angstrom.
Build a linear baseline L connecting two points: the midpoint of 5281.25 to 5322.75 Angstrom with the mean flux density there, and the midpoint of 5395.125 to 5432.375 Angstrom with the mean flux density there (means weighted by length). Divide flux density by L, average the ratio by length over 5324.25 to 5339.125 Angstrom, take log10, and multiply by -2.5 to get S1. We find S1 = 0.07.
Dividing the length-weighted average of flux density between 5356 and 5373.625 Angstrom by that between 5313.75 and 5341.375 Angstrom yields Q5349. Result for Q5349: 1.03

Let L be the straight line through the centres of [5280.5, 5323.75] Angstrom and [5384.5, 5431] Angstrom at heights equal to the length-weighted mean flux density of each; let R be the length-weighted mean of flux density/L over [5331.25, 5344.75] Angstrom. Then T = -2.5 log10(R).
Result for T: 0.017 mag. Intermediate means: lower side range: 11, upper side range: 10.6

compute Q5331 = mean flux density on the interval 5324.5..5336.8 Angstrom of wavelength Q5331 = 10.1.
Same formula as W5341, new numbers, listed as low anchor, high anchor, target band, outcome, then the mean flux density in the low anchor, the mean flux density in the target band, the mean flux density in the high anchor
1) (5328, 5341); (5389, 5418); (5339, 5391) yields -2.64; 10.5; 11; 10.4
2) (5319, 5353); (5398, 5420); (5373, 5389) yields -0.88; 10.5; 11.1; 10.4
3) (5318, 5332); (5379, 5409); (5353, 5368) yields -1.24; 10.2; 11.2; 10.6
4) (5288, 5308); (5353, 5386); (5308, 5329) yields 0.31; 10.9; 10.8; 11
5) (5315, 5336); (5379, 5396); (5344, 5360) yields -0.86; 10.5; 11.2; 10.9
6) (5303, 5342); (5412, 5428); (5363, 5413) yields 1.20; 10.8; 10.6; 10.9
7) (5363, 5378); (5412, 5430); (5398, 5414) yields 0.76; 10.6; 10.3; 10.8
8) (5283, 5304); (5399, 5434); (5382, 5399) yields -0.13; 10.9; 10.7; 10.6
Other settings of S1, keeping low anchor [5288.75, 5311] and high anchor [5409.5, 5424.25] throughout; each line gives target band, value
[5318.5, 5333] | 0.079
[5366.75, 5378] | 0.035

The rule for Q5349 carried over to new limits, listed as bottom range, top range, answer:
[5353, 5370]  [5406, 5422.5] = 0.96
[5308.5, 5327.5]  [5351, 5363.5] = 1.05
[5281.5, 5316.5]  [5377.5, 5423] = 0.97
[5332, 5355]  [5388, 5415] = 0.95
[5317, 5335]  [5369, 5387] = 1.05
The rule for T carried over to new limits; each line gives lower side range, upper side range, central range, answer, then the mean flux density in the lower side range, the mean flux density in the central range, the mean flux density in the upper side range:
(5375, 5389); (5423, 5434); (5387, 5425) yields 0.03 mag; 11.1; 10.5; 10.7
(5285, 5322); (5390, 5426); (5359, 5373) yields 0.00 mag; 11.1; 10.7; 10.5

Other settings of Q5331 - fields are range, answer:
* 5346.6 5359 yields 11.2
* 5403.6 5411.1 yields 10.1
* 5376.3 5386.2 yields 11.1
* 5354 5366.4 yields 11.3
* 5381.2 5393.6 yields 10.9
